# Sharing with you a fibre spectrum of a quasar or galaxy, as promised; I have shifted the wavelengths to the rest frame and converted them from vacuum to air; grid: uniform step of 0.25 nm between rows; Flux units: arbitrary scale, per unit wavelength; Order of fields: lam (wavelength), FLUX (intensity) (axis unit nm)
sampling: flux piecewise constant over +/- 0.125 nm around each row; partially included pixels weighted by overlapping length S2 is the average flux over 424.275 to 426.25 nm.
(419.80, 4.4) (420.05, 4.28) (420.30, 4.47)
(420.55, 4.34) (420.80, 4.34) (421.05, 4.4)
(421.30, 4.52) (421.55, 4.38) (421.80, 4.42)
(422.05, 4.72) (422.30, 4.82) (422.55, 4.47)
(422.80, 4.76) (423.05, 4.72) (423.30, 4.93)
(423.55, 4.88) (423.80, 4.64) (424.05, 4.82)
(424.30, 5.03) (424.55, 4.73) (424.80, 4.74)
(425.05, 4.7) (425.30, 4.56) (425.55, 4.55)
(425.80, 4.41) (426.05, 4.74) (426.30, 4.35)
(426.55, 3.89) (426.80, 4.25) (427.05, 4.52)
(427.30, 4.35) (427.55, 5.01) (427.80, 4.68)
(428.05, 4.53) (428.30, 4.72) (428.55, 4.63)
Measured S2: 4.65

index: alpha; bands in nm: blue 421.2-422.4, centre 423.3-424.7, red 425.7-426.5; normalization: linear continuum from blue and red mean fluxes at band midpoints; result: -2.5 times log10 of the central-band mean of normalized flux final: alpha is -0.08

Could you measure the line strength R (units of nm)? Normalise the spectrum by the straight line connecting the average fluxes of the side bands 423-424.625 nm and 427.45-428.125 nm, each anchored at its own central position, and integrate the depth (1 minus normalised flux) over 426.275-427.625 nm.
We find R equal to 0.110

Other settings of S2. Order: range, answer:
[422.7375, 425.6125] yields 4.76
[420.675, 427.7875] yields 4.6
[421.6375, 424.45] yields 4.74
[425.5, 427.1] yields 4.37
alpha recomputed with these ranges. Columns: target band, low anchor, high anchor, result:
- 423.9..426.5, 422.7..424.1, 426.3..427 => -0.046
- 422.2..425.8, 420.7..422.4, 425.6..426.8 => -0.071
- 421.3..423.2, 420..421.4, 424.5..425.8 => -0.032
